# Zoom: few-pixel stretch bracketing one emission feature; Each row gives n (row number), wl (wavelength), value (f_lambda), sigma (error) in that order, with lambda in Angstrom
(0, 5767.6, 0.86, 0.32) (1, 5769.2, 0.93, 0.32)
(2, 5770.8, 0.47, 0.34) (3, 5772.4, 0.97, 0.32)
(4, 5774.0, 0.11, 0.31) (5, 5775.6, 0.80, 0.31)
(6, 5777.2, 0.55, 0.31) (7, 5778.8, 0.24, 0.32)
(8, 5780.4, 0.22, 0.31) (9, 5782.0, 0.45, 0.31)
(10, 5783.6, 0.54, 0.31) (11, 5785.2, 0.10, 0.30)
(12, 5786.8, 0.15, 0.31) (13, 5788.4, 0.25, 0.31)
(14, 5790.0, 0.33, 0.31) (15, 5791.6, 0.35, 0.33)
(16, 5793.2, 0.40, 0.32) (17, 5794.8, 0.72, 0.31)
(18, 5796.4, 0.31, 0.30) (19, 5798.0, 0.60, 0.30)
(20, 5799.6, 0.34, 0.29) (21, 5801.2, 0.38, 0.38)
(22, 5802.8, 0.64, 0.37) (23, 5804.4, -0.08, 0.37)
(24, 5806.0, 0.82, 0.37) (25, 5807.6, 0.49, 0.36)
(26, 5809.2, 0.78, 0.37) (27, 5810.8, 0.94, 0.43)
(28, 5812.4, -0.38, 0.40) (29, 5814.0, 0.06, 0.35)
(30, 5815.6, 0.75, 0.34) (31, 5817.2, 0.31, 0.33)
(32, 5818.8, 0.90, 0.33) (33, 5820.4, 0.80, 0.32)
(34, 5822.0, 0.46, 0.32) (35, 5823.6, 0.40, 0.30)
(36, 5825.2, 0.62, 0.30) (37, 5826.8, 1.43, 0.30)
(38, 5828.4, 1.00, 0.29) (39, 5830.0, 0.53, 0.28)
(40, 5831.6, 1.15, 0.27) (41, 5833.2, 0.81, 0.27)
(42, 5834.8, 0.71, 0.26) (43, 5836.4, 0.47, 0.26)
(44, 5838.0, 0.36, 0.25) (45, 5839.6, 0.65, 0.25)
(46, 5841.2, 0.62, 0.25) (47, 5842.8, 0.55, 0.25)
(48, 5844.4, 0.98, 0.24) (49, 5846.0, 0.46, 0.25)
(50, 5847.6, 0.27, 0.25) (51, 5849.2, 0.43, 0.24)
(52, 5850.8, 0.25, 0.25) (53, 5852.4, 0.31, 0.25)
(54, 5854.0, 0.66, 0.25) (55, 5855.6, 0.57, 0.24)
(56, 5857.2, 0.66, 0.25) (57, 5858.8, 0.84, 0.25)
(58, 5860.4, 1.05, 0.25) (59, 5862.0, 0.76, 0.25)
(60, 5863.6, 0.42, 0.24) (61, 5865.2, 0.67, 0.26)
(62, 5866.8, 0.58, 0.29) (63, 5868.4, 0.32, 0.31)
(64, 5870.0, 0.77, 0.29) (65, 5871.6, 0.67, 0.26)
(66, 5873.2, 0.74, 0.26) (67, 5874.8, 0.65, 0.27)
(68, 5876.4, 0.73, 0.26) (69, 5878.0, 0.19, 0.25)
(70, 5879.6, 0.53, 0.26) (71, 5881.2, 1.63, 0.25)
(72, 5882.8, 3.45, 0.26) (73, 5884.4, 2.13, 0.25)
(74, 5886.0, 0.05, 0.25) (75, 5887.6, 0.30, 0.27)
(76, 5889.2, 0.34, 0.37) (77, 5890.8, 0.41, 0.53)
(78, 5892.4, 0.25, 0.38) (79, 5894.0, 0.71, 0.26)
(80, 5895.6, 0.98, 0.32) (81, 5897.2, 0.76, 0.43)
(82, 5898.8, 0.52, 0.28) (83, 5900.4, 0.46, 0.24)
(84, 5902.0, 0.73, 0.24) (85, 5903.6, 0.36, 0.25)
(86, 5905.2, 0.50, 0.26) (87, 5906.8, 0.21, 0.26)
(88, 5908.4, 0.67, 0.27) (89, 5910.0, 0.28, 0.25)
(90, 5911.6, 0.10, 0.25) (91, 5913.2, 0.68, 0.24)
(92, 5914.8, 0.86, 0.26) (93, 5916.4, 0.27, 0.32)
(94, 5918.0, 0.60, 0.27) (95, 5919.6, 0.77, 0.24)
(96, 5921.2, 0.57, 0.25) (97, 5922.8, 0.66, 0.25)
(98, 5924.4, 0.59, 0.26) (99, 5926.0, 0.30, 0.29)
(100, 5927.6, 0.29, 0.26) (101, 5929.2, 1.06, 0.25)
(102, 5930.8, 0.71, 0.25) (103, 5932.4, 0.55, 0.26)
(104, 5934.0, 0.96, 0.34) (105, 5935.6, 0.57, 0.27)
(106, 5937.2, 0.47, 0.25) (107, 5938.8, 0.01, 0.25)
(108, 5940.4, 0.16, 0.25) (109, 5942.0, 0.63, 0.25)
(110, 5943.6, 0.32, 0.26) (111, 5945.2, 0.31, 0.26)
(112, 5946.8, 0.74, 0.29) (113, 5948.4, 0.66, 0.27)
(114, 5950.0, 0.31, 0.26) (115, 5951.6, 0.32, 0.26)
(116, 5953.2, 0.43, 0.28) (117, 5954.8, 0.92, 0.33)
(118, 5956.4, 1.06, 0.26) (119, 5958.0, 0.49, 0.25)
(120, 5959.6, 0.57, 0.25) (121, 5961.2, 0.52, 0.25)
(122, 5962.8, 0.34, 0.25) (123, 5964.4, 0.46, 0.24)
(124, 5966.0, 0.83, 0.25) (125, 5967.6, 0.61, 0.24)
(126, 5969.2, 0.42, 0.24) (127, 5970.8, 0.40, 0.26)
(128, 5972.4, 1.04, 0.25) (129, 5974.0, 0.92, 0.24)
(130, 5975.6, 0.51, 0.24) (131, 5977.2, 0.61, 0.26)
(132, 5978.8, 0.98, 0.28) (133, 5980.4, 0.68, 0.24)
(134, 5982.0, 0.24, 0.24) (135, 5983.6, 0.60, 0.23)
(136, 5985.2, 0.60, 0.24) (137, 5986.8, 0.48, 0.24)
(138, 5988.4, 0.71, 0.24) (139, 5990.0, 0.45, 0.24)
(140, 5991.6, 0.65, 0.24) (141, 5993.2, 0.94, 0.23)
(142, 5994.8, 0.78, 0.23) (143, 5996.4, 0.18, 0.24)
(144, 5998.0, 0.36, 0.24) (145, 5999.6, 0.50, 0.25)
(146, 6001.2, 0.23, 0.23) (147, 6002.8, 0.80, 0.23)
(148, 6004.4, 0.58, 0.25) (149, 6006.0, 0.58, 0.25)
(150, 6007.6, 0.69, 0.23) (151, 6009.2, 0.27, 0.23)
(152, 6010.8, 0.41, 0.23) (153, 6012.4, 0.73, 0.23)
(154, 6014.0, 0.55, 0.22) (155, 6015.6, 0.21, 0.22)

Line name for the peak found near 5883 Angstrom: [O III] 5007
